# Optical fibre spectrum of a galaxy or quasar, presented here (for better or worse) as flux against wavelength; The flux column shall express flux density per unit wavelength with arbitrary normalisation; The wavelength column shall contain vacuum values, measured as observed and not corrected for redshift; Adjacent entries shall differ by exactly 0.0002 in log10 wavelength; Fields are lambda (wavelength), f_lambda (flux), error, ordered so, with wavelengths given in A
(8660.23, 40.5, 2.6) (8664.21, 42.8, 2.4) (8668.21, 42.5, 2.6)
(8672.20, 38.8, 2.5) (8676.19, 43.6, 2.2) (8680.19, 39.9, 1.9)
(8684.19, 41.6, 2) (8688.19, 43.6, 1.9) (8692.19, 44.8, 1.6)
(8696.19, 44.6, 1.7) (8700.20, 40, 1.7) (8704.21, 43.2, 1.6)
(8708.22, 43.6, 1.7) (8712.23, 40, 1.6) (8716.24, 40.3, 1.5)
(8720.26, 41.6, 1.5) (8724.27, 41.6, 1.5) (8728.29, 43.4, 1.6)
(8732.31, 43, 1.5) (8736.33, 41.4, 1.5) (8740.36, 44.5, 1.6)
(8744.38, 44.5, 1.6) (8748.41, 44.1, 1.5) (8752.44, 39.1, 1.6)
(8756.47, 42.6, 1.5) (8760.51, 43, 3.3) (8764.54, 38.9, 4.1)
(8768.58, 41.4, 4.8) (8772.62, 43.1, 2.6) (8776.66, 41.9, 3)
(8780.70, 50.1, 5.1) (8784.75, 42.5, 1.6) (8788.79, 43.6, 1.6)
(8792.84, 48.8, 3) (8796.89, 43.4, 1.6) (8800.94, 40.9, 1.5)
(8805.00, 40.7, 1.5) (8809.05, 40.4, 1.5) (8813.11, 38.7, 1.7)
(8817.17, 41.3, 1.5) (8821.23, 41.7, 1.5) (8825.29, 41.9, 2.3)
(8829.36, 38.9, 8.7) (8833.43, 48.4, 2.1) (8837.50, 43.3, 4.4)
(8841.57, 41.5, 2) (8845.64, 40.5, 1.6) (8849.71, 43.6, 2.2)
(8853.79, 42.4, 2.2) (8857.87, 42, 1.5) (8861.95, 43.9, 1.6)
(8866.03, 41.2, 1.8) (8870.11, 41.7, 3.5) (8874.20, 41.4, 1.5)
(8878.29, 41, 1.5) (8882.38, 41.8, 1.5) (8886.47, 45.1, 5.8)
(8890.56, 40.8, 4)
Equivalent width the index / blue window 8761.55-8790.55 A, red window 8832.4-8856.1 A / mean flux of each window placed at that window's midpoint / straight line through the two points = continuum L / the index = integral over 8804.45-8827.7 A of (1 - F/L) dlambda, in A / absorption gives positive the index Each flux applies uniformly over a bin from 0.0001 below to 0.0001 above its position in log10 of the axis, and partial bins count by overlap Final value 1.2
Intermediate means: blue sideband 43.1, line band 40.8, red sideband 43.1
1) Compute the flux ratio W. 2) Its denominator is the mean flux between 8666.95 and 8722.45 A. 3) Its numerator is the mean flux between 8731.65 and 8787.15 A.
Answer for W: 1.02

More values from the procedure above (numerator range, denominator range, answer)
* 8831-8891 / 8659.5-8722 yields 1.01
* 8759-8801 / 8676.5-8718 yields 1.03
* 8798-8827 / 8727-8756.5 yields 0.95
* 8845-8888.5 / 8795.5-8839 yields 1.01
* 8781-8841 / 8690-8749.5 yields 1.00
